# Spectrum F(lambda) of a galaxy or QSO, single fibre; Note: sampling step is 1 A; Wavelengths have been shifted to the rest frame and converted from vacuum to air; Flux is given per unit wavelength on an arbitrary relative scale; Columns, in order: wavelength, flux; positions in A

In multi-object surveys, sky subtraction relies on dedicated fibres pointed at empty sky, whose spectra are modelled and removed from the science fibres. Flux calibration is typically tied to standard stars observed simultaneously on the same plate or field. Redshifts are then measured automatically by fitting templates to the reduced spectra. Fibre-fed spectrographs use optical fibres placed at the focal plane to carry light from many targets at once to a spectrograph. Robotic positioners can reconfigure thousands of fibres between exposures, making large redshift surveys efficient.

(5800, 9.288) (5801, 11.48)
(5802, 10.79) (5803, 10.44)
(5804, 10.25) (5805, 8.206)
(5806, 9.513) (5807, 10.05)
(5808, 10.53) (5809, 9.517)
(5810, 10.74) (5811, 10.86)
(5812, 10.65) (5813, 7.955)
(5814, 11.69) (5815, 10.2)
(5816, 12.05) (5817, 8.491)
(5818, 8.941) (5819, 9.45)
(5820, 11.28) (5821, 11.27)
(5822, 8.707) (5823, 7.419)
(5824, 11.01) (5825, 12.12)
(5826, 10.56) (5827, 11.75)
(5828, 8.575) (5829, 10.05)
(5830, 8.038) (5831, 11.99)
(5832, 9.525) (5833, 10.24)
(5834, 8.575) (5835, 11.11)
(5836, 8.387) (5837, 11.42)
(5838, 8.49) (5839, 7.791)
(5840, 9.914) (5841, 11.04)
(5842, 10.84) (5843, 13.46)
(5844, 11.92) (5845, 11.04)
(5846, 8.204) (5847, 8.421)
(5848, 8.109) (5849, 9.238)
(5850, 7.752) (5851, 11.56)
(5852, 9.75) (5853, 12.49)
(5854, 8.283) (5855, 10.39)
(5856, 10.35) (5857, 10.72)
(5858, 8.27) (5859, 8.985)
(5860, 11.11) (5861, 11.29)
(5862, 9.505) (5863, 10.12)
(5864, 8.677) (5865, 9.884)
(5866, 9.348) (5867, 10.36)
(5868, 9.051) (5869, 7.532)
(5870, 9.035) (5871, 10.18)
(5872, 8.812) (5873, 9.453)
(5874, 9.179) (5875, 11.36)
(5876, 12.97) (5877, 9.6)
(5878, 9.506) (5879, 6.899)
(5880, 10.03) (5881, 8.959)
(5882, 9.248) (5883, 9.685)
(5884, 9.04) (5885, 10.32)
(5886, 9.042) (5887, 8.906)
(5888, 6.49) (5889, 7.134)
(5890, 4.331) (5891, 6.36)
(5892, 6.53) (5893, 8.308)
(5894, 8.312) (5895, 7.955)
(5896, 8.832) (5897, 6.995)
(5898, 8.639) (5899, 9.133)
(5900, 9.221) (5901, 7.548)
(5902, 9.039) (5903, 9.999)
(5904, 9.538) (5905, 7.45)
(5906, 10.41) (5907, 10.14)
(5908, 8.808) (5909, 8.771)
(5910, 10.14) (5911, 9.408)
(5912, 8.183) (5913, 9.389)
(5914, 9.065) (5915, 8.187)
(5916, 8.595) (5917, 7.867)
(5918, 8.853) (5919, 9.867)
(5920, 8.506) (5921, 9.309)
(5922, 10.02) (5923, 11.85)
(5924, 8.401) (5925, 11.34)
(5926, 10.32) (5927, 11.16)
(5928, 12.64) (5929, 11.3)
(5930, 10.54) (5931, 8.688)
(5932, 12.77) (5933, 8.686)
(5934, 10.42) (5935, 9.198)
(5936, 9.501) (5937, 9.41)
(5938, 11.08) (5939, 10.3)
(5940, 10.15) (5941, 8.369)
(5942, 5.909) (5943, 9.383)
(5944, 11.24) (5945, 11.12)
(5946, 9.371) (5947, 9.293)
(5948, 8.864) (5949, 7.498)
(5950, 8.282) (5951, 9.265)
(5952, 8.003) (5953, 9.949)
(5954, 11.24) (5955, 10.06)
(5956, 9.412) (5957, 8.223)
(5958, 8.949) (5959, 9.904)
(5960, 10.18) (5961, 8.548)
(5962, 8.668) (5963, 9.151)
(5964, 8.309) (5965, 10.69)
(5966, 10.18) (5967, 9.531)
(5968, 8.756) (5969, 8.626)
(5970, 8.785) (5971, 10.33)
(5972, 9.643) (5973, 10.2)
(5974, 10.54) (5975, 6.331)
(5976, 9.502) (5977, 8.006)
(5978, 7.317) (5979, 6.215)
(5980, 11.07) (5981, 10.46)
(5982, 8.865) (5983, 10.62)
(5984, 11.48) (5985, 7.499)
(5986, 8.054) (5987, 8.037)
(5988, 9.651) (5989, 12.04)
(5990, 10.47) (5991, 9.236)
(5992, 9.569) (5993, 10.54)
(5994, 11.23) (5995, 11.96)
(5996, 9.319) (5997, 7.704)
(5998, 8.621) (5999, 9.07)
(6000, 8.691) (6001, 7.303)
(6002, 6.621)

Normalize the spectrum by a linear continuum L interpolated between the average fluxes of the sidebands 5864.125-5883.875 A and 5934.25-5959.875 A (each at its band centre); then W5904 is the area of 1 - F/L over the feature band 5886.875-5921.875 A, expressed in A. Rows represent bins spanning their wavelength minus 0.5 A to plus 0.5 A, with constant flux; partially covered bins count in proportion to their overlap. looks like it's 3.62 A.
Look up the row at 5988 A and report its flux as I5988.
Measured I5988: 9.651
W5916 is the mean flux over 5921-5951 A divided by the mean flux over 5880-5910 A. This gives 1.16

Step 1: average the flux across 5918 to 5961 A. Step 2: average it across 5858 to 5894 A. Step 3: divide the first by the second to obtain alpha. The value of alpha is 1.08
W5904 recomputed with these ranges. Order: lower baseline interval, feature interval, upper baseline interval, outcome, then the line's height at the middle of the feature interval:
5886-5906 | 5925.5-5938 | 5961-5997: -2.6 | 8.62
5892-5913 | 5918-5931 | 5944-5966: -1.8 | 9.03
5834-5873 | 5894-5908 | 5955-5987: 1.1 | 9.54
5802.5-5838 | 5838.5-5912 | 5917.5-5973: 4.4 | 9.86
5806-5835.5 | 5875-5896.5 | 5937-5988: 2.5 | 9.71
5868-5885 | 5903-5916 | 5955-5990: 0.4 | 9.4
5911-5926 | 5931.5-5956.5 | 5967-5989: -0.9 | 9.22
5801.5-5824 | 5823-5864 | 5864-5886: -1.1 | 9.75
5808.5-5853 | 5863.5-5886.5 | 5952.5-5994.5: 0.8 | 9.84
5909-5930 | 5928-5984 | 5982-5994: 1.7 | 9.75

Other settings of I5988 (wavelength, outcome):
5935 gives 9.198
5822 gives 8.707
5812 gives 10.65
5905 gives 7.45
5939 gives 10.3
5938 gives 11.08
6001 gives 7.303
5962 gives 8.668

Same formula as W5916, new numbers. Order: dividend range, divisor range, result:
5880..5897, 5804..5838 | 0.81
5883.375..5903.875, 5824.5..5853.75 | 0.81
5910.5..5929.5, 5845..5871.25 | 1.01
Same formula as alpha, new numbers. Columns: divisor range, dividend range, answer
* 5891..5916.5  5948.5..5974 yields 1.07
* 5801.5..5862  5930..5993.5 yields 0.94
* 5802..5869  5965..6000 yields 0.94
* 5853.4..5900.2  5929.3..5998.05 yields 1.05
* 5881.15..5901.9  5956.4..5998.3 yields 1.15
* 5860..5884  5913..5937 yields 1.02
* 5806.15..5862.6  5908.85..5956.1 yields 0.96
